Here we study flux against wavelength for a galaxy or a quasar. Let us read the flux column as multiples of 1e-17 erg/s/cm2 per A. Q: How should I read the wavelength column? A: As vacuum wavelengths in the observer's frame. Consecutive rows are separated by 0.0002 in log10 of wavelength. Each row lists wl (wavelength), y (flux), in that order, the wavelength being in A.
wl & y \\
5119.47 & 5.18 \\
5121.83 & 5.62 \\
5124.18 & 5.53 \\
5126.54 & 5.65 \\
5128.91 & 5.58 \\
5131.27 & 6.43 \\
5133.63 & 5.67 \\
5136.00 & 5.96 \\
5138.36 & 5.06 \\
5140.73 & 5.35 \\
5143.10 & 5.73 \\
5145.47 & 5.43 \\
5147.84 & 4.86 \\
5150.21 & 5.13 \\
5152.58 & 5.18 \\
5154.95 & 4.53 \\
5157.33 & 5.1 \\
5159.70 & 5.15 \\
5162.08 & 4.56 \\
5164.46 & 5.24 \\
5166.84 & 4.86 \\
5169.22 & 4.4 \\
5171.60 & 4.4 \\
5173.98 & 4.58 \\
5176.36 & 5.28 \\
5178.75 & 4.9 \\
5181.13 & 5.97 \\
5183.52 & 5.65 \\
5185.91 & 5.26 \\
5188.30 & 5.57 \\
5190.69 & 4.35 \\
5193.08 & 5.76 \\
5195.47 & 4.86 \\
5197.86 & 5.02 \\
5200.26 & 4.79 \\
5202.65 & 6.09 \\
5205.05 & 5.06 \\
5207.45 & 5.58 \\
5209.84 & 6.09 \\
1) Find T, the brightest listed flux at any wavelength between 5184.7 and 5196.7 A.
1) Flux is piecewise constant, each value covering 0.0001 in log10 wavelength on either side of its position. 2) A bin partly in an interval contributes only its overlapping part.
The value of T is 5.76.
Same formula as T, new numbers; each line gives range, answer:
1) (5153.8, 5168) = 5.24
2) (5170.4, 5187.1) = 5.97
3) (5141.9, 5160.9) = 5.73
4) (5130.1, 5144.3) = 6.43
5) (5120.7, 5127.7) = 5.65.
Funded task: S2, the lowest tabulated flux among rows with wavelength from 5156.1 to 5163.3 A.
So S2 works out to 4.56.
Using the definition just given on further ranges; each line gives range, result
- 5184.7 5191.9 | 4.35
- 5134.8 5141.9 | 5.06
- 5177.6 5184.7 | 4.9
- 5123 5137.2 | 5.53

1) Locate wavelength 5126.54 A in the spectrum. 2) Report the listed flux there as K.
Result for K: 5.65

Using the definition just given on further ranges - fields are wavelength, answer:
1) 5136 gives 5.96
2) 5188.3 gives 5.57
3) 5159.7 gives 5.15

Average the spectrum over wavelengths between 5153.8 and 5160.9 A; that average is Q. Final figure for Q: 4.93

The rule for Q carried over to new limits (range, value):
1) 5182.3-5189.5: 5.49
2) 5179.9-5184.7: 5.8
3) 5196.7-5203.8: 5.3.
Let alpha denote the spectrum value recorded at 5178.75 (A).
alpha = 4.9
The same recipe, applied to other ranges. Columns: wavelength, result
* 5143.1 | 5.73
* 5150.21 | 5.13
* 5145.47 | 5.43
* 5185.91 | 5.26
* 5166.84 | 4.86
